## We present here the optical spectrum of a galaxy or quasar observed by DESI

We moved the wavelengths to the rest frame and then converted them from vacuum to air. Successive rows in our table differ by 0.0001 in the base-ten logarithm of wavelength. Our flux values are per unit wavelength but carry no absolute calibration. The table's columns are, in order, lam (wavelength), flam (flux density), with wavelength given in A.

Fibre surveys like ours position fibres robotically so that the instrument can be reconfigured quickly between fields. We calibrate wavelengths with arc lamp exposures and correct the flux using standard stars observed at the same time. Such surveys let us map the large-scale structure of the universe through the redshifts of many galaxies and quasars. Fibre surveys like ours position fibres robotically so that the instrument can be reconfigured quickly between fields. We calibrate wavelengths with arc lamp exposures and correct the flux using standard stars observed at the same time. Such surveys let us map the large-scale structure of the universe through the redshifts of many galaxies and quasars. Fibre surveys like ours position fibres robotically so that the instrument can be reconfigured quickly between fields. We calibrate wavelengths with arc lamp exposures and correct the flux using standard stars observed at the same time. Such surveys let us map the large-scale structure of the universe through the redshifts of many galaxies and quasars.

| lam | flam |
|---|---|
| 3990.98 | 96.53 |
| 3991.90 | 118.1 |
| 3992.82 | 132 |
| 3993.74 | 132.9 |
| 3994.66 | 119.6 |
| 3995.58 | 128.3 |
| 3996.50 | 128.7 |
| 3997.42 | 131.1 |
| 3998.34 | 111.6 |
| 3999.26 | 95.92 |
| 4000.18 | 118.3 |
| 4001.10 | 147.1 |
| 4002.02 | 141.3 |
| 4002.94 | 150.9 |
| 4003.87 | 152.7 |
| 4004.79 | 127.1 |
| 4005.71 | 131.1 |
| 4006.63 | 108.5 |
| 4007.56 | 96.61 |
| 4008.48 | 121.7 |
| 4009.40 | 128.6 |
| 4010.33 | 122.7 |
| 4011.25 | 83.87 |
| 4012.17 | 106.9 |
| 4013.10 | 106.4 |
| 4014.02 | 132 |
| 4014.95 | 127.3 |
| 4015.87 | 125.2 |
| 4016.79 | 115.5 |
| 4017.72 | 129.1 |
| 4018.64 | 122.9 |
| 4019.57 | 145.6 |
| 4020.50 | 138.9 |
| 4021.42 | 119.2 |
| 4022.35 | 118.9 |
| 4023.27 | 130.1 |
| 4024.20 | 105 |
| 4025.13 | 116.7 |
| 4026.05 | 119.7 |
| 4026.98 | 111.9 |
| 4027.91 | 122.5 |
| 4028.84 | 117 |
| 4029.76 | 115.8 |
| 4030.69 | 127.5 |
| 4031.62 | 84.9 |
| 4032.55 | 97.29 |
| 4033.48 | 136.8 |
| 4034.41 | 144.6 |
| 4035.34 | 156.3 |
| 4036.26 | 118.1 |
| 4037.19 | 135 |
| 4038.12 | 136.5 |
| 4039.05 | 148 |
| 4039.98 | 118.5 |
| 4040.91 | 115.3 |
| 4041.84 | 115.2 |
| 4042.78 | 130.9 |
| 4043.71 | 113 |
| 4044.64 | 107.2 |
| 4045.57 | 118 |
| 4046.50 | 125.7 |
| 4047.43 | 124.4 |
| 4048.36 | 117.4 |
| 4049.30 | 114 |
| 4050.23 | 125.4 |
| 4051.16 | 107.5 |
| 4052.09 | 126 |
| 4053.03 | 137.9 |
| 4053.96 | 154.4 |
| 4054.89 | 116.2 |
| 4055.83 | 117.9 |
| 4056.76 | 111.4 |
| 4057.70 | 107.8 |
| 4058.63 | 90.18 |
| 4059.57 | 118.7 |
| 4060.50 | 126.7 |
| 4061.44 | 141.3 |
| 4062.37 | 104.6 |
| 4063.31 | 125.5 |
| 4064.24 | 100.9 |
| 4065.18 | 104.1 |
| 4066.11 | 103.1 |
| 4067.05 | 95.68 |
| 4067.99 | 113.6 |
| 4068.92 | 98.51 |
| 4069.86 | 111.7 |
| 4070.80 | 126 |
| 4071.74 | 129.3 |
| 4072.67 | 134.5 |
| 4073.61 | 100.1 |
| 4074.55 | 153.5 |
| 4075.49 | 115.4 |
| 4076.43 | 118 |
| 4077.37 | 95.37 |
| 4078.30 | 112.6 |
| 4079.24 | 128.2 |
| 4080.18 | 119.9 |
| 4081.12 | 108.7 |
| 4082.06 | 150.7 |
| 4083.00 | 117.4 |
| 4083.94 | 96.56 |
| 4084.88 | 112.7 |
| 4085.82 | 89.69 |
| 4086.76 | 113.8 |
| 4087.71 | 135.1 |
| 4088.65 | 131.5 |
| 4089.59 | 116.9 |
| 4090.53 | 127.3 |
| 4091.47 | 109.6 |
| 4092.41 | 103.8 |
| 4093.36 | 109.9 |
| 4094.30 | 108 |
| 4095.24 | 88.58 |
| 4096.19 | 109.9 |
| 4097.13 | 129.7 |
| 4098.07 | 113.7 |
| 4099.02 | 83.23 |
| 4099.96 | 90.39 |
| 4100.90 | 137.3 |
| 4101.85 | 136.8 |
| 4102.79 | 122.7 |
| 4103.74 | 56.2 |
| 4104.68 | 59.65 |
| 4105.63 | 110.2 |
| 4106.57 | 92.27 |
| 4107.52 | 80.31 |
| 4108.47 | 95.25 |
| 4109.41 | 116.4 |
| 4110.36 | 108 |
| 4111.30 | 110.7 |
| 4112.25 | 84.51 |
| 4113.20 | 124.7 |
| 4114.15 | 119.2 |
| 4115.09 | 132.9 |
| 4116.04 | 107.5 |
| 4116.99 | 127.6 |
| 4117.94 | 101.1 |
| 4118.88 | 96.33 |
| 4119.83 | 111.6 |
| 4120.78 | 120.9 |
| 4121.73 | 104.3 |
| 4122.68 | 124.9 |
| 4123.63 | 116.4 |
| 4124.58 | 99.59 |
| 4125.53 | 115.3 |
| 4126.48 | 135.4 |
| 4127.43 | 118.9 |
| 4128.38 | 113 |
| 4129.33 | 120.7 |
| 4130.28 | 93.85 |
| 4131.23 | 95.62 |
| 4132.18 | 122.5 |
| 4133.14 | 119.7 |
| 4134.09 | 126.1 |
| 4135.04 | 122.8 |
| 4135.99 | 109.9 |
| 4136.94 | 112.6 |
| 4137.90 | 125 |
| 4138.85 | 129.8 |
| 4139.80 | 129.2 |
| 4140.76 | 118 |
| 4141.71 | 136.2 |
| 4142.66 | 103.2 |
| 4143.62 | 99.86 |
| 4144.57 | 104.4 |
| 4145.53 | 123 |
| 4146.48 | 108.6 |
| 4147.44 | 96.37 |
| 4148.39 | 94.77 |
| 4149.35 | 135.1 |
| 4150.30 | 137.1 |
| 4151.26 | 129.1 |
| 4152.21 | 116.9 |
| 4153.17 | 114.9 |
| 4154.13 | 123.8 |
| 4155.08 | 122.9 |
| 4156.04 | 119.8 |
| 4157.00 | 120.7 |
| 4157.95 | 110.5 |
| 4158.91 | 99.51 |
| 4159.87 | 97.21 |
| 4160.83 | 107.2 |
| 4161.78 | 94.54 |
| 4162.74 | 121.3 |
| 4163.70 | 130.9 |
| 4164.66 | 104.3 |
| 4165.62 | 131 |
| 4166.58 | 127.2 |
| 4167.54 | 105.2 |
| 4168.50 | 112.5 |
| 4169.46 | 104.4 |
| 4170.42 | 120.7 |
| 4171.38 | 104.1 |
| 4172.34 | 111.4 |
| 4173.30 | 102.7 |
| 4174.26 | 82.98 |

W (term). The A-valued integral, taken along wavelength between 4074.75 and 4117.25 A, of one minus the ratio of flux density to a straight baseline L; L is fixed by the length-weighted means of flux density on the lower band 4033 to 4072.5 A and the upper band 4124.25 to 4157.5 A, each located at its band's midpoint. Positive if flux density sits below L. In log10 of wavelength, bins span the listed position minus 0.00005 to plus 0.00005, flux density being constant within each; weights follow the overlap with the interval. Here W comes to 3.1 A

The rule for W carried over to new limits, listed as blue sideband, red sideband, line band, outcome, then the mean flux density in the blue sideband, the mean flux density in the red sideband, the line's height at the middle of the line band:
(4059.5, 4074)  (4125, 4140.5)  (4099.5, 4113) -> 1.9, 115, 118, 117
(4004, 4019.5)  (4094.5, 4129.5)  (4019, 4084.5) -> -2.8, 119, 108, 115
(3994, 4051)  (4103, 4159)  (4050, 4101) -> 0.9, 123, 112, 117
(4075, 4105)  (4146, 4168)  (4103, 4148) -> 1.2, 111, 115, 113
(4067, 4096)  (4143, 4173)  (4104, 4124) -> 1.5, 115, 114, 115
